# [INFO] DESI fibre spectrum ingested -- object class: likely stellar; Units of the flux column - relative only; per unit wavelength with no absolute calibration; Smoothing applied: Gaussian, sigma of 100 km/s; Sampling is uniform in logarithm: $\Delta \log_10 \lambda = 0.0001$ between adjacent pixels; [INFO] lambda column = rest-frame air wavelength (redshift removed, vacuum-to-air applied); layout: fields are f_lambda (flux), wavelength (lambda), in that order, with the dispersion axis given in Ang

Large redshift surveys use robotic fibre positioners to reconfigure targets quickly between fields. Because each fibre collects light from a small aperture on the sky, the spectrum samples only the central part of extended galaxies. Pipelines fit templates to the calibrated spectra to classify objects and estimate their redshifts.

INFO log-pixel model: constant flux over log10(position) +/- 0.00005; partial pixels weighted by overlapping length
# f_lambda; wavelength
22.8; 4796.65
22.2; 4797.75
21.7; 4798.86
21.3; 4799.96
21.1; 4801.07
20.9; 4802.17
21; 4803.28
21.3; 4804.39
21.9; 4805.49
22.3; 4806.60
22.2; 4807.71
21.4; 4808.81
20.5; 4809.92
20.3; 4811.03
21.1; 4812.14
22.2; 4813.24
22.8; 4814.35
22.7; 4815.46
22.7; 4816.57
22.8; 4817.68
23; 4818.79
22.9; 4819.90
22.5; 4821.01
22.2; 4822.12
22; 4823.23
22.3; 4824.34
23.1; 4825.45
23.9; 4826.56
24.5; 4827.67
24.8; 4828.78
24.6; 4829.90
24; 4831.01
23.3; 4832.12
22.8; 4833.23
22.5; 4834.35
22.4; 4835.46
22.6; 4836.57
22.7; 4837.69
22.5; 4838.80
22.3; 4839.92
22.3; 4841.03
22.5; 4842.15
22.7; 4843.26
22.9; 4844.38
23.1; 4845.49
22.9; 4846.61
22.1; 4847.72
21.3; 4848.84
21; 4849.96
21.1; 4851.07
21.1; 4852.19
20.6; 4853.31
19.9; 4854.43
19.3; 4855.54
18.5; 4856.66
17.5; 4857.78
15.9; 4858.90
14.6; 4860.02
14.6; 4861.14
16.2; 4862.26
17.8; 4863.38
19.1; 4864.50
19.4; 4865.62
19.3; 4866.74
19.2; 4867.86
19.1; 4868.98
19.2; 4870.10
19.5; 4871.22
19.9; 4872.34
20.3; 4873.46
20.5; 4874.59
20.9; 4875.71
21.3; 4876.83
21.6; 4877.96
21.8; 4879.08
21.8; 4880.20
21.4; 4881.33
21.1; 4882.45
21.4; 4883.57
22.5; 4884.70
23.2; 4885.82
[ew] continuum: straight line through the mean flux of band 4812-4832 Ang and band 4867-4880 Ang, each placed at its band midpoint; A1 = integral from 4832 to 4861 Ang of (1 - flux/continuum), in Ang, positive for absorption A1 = 1.0 Ang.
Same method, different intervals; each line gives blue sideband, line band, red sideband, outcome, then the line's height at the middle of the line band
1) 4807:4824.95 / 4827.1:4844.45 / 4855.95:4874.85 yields -2.14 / 20.6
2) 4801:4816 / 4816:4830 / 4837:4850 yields -0.78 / 21.9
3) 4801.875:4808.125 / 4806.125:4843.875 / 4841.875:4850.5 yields -1.19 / 21.9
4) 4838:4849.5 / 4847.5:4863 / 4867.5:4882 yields 2.15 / 21.7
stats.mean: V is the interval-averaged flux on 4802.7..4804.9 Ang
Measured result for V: 21.1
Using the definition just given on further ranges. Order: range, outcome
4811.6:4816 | 22.2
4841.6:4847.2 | 22.8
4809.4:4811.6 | 20.4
